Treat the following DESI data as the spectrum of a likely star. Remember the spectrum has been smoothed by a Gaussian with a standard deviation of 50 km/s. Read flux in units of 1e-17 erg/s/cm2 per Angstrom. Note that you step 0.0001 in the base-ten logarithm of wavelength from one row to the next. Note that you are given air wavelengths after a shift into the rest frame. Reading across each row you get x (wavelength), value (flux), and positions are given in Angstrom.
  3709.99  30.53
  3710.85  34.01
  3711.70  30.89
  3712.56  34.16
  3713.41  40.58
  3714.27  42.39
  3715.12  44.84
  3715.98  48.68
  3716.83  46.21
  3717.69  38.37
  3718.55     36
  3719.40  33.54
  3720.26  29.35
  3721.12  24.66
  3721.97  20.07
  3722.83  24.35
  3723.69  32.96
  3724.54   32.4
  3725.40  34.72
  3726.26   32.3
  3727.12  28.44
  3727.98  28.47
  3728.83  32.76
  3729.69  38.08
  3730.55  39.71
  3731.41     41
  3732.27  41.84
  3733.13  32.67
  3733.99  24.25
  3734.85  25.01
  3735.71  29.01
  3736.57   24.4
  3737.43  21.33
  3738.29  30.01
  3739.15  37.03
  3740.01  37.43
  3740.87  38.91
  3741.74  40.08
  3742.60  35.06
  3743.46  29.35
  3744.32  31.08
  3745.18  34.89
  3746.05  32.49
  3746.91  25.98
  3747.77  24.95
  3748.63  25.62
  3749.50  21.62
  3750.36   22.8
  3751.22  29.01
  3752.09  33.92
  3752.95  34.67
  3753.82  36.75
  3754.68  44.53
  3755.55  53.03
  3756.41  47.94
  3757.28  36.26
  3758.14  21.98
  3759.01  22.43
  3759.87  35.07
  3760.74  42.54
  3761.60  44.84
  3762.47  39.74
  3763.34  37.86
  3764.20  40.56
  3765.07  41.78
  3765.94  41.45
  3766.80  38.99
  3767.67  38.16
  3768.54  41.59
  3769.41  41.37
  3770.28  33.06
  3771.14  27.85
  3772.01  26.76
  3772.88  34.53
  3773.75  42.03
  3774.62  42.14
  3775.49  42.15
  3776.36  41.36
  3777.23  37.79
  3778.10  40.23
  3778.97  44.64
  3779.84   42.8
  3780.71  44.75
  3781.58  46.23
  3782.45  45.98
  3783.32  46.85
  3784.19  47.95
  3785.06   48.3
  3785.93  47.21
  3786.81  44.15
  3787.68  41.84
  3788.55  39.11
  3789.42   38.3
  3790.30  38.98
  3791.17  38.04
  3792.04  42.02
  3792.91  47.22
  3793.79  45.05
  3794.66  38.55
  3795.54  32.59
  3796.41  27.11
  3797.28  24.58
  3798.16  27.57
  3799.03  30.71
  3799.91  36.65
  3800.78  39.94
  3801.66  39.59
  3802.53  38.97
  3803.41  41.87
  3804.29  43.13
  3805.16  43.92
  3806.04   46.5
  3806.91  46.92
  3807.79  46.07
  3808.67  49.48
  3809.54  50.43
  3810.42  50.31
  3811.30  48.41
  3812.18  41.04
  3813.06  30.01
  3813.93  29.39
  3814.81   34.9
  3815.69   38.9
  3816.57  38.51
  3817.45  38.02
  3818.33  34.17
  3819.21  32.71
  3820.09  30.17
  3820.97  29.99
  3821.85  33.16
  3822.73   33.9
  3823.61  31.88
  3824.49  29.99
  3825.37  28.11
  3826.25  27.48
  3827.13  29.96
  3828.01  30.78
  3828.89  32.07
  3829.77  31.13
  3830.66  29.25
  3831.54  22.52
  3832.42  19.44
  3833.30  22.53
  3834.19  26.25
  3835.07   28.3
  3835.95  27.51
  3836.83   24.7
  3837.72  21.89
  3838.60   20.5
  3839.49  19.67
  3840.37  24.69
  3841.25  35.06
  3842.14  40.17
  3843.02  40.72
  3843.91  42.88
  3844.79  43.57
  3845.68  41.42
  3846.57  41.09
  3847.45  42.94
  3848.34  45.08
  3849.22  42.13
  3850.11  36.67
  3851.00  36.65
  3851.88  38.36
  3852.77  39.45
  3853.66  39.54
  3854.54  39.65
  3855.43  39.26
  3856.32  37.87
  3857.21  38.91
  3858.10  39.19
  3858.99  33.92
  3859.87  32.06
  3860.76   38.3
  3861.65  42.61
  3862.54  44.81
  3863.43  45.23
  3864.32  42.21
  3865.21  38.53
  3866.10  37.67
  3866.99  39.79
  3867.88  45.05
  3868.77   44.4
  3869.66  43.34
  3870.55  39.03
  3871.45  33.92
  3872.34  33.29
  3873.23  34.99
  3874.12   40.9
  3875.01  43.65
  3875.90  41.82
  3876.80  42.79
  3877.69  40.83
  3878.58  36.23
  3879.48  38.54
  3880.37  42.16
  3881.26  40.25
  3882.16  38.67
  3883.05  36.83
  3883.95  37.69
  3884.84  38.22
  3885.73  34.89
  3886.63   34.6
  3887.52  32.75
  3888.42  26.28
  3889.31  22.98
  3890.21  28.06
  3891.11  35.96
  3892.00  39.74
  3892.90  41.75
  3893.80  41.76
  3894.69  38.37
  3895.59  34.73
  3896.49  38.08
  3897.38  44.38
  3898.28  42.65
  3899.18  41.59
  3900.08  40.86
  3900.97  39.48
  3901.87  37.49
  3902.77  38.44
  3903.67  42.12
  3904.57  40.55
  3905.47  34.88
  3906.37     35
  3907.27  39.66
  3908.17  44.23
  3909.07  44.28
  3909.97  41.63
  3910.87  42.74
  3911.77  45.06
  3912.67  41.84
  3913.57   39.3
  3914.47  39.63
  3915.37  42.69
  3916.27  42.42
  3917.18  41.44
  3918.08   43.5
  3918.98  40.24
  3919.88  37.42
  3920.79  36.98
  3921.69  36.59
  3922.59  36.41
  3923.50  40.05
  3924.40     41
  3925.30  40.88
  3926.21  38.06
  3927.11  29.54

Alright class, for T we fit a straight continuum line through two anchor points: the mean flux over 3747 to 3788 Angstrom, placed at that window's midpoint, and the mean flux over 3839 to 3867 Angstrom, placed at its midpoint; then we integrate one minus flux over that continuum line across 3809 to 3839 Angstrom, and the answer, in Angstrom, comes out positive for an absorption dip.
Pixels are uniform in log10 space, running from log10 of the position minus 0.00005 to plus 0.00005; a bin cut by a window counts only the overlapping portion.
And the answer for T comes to 5.3 Angstrom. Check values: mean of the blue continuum 38.4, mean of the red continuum 38.7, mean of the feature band 31.8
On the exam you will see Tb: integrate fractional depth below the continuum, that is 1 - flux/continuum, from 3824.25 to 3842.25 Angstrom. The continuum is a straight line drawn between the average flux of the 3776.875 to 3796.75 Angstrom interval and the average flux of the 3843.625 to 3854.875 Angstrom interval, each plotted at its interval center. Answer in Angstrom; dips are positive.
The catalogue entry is 6.2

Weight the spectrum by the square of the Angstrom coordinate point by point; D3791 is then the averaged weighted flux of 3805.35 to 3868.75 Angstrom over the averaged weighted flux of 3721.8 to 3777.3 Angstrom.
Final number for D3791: 1.1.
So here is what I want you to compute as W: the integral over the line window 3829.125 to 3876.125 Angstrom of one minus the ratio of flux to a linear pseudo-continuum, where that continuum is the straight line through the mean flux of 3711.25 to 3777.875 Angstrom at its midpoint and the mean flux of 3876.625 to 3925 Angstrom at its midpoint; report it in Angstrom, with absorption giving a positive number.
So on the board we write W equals 1.9 Angstrom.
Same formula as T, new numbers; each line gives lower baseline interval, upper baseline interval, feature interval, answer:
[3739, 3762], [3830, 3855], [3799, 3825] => -4.0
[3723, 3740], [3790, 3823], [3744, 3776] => -1.0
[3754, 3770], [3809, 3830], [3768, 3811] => -4.1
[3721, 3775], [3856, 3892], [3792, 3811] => -2.6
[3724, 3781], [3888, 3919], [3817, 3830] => 1.9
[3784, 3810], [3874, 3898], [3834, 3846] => 2.4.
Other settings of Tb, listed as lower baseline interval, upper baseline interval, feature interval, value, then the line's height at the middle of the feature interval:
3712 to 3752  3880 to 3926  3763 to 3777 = -1.8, 34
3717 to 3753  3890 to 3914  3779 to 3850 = -3.0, 35.4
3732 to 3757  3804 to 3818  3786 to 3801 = 0.8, 39.6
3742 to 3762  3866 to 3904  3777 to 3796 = -4.4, 34.7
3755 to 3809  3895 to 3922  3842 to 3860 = 0.2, 40.2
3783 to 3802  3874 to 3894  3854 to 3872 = -1.0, 37.6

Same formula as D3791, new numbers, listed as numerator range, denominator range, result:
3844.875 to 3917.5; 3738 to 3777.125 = 1.17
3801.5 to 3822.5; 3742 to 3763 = 1.22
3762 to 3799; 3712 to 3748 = 1.22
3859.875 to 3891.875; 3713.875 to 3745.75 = 1.23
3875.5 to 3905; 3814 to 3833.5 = 1.27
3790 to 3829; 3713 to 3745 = 1.15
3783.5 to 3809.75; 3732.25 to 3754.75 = 1.36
